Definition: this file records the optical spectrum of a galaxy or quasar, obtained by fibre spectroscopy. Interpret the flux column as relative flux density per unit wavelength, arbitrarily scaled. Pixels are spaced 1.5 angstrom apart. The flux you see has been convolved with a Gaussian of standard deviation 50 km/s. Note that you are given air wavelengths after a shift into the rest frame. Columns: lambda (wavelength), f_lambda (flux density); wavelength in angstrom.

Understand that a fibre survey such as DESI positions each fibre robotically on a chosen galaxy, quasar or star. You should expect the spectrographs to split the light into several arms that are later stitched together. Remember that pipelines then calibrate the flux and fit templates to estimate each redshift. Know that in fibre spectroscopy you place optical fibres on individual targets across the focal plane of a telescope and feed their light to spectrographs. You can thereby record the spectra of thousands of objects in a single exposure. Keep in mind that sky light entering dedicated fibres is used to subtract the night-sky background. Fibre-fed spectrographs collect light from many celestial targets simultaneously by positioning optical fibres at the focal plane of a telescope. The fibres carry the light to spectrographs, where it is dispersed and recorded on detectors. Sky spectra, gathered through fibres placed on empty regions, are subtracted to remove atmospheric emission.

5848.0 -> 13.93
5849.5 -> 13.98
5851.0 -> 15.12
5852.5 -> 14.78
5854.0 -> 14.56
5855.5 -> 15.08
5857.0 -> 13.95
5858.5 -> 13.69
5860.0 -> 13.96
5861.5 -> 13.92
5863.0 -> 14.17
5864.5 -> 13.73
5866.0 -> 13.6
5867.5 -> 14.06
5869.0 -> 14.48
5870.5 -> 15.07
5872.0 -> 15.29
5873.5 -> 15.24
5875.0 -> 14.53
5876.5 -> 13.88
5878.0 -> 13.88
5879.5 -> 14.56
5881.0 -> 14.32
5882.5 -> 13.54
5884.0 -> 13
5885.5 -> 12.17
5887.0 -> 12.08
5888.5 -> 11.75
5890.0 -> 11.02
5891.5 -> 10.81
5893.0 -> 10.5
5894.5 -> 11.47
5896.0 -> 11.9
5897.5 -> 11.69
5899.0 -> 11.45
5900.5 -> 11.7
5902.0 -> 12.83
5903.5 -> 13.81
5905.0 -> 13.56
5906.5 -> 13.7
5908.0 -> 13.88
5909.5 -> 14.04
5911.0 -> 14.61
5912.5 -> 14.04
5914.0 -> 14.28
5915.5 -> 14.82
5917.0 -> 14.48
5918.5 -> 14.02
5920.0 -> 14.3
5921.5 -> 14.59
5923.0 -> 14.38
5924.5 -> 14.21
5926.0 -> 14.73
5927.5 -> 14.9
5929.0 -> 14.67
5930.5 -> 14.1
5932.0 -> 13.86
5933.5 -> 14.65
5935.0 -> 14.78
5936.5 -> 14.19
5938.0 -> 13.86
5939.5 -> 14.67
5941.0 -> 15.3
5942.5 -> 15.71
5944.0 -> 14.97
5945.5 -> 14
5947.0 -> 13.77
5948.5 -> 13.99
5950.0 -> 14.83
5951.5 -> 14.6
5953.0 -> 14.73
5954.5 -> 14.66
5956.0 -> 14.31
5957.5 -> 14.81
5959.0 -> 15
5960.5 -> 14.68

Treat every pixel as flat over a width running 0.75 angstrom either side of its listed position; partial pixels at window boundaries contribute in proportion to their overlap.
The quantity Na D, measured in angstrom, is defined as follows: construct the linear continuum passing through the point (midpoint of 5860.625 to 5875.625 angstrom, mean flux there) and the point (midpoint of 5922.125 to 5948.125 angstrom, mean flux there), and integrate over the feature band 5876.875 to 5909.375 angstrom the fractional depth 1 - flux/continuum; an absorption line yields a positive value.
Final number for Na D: 4.2 angstrom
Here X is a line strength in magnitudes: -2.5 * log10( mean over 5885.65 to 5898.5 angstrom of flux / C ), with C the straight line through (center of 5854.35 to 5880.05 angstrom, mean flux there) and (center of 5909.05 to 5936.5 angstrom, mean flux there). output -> 0.25 mag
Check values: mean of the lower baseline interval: 14.3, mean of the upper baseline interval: 14.4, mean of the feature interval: 11.4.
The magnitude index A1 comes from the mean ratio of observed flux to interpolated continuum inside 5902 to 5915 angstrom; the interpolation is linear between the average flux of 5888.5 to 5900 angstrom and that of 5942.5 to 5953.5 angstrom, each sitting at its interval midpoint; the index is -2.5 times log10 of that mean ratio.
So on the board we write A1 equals -0.15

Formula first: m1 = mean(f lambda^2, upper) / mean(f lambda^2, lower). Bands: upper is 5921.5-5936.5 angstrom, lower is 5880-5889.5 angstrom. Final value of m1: 1.1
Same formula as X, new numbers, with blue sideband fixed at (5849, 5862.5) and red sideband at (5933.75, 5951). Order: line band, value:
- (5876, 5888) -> 0.08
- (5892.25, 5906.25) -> 0.19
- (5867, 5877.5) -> -0.02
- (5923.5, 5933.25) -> 0.01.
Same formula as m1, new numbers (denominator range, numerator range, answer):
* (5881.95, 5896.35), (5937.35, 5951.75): 1.26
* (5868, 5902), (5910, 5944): 1.14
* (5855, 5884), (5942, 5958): 1.05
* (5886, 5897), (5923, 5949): 1.29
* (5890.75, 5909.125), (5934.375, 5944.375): 1.22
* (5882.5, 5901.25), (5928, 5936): 1.25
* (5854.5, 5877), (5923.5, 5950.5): 1.04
